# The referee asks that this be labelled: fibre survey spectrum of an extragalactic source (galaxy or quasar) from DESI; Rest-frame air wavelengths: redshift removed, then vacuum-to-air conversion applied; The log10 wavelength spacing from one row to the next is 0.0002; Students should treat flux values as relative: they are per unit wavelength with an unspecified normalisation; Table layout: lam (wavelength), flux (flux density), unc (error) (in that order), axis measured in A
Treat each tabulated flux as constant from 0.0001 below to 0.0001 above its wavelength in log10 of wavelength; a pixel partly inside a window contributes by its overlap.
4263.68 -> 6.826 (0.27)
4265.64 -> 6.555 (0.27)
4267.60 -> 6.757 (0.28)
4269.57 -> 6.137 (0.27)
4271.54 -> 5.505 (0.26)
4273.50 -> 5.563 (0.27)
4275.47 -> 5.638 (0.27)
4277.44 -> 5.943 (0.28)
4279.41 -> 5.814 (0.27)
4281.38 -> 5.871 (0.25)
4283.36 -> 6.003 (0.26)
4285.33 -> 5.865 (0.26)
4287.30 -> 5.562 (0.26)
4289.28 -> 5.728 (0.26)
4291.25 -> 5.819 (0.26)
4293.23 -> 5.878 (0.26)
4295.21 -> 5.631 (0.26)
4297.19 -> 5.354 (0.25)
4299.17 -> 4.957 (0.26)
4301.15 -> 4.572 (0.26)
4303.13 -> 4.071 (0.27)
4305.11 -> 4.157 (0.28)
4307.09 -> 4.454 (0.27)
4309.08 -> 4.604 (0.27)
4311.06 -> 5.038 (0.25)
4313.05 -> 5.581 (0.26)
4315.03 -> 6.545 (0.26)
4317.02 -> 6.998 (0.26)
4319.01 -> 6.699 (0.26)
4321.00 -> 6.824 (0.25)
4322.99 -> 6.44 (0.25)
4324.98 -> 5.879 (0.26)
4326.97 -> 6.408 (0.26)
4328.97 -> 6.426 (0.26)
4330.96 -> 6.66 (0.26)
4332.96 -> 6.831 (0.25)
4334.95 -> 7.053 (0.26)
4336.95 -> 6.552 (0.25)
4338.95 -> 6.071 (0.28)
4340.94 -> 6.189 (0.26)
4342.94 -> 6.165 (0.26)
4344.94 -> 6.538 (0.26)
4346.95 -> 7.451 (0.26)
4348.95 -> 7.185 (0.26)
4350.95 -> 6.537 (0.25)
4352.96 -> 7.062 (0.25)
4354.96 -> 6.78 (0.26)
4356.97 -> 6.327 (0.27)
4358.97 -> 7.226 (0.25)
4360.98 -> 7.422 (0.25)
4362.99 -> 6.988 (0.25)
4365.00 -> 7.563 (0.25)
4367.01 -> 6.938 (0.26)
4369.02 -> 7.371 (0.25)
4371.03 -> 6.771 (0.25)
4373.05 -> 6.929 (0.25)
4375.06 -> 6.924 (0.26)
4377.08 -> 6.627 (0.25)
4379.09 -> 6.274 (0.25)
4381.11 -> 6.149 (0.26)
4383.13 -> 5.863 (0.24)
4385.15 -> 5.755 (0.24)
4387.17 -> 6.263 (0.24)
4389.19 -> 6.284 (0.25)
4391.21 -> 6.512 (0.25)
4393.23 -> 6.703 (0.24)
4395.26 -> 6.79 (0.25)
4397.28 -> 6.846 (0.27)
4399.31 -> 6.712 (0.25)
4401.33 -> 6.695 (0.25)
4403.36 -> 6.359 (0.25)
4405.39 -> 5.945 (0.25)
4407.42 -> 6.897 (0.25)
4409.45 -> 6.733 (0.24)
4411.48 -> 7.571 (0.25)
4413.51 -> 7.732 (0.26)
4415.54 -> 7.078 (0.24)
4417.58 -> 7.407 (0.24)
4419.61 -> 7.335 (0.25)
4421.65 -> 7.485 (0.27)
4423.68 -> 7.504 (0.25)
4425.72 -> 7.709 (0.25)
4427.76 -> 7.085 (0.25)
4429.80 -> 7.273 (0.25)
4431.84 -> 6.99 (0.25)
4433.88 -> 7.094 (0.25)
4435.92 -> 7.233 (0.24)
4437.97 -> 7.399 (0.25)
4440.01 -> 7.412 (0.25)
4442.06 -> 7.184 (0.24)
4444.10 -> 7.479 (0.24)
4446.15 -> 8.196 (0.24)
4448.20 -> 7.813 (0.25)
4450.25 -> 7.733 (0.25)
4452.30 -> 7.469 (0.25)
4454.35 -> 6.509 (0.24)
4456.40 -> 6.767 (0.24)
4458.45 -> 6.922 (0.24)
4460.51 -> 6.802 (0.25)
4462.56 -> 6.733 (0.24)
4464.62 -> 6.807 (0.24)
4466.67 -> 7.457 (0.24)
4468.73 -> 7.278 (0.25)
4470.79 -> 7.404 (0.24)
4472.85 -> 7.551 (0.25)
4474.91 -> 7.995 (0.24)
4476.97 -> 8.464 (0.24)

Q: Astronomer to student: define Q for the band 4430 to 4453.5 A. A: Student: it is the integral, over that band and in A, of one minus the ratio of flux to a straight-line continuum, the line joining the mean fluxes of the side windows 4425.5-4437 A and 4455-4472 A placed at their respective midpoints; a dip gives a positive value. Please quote -1.0 A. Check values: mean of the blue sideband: 7.2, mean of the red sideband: 7.02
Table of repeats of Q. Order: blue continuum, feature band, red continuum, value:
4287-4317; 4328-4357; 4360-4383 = -2.26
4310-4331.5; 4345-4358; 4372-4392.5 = -1.09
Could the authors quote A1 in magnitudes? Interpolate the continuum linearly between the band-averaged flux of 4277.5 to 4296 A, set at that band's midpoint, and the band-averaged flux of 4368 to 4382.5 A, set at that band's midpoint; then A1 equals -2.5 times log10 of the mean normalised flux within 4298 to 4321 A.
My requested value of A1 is 0.14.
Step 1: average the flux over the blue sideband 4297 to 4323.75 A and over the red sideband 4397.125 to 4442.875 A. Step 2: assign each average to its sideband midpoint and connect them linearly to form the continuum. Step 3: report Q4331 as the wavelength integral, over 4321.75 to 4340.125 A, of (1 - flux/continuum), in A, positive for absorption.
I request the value -2.3 A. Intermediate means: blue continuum 5.45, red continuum 7.12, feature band 6.48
